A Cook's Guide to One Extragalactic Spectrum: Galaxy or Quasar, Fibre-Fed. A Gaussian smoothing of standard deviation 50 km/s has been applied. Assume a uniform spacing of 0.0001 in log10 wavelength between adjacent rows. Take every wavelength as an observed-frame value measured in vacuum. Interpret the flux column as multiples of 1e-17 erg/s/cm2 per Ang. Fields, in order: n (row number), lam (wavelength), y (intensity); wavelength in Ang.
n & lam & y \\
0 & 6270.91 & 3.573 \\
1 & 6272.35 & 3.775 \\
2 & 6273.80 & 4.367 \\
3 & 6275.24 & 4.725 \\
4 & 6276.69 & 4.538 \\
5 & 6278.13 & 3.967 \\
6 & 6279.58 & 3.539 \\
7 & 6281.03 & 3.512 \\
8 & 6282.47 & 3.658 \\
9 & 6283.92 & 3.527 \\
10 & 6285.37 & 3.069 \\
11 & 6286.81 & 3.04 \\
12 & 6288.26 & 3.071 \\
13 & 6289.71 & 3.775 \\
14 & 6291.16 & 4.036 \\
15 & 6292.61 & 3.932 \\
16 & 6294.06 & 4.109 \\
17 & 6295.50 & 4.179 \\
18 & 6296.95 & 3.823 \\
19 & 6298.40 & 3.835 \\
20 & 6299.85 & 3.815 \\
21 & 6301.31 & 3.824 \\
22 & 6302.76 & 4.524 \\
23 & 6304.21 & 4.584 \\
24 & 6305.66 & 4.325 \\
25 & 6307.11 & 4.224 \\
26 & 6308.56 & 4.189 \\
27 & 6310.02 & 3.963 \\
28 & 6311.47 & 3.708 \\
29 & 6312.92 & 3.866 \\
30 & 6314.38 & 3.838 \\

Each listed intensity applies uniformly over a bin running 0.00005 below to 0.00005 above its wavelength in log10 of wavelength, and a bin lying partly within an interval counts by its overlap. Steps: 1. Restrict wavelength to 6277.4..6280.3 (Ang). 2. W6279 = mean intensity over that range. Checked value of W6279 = 3.76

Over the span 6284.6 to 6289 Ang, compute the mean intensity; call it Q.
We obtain 3.07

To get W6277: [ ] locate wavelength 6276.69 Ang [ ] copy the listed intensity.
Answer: 4.538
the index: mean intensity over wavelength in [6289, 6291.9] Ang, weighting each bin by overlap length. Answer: 3.9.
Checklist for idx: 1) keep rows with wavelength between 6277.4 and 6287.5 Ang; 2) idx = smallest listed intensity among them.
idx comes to 3.04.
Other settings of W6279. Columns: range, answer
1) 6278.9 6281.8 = 3.53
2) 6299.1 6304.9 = 4.18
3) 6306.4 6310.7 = 4.12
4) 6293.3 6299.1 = 3.99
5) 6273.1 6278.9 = 4.39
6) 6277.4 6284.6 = 3.64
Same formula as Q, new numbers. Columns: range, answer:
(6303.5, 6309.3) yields 4.33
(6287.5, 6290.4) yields 3.41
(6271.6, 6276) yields 4.28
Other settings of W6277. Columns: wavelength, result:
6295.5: 4.179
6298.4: 3.835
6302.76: 4.524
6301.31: 3.824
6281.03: 3.512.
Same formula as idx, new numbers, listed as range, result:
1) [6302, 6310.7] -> 3.963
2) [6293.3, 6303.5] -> 3.815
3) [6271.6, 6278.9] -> 3.775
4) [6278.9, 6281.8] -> 3.512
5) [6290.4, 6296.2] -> 3.932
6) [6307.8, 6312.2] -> 3.708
